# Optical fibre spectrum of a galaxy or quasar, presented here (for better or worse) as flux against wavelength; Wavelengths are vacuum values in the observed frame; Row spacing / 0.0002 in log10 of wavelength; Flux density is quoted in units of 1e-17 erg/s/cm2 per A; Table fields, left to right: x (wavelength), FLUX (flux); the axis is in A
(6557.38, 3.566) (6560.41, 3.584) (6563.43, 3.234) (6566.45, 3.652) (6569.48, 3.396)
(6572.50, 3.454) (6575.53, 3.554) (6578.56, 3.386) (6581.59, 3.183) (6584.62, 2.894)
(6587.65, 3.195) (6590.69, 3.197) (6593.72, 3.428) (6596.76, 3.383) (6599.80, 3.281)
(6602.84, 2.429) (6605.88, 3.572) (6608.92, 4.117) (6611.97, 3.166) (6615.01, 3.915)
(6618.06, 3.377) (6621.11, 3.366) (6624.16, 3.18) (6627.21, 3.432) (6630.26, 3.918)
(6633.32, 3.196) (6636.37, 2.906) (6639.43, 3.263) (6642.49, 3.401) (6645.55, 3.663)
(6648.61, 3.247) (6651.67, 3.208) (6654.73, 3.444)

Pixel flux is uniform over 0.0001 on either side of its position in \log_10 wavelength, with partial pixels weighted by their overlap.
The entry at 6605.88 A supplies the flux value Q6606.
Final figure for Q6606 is 3.572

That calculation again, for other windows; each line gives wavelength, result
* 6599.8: 3.281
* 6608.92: 4.117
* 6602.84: 2.429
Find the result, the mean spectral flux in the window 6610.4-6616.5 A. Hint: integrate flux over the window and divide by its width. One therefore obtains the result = 3.54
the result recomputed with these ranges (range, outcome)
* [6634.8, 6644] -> 3.19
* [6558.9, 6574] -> 3.47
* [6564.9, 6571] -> 3.52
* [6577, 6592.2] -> 3.17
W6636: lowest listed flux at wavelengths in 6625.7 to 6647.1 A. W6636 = 2.906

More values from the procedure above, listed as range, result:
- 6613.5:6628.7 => 3.18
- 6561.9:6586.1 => 2.894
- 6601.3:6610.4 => 2.429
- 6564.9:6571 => 3.396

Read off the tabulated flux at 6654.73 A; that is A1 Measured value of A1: 3.444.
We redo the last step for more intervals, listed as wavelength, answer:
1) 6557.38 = 3.566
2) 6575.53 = 3.554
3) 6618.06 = 3.377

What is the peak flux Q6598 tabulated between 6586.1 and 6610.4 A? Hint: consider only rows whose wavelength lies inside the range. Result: 4.117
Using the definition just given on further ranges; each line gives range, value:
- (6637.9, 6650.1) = 3.663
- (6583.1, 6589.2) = 3.195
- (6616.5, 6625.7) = 3.377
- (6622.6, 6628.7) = 3.432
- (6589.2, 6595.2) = 3.428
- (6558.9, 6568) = 3.652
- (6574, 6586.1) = 3.554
